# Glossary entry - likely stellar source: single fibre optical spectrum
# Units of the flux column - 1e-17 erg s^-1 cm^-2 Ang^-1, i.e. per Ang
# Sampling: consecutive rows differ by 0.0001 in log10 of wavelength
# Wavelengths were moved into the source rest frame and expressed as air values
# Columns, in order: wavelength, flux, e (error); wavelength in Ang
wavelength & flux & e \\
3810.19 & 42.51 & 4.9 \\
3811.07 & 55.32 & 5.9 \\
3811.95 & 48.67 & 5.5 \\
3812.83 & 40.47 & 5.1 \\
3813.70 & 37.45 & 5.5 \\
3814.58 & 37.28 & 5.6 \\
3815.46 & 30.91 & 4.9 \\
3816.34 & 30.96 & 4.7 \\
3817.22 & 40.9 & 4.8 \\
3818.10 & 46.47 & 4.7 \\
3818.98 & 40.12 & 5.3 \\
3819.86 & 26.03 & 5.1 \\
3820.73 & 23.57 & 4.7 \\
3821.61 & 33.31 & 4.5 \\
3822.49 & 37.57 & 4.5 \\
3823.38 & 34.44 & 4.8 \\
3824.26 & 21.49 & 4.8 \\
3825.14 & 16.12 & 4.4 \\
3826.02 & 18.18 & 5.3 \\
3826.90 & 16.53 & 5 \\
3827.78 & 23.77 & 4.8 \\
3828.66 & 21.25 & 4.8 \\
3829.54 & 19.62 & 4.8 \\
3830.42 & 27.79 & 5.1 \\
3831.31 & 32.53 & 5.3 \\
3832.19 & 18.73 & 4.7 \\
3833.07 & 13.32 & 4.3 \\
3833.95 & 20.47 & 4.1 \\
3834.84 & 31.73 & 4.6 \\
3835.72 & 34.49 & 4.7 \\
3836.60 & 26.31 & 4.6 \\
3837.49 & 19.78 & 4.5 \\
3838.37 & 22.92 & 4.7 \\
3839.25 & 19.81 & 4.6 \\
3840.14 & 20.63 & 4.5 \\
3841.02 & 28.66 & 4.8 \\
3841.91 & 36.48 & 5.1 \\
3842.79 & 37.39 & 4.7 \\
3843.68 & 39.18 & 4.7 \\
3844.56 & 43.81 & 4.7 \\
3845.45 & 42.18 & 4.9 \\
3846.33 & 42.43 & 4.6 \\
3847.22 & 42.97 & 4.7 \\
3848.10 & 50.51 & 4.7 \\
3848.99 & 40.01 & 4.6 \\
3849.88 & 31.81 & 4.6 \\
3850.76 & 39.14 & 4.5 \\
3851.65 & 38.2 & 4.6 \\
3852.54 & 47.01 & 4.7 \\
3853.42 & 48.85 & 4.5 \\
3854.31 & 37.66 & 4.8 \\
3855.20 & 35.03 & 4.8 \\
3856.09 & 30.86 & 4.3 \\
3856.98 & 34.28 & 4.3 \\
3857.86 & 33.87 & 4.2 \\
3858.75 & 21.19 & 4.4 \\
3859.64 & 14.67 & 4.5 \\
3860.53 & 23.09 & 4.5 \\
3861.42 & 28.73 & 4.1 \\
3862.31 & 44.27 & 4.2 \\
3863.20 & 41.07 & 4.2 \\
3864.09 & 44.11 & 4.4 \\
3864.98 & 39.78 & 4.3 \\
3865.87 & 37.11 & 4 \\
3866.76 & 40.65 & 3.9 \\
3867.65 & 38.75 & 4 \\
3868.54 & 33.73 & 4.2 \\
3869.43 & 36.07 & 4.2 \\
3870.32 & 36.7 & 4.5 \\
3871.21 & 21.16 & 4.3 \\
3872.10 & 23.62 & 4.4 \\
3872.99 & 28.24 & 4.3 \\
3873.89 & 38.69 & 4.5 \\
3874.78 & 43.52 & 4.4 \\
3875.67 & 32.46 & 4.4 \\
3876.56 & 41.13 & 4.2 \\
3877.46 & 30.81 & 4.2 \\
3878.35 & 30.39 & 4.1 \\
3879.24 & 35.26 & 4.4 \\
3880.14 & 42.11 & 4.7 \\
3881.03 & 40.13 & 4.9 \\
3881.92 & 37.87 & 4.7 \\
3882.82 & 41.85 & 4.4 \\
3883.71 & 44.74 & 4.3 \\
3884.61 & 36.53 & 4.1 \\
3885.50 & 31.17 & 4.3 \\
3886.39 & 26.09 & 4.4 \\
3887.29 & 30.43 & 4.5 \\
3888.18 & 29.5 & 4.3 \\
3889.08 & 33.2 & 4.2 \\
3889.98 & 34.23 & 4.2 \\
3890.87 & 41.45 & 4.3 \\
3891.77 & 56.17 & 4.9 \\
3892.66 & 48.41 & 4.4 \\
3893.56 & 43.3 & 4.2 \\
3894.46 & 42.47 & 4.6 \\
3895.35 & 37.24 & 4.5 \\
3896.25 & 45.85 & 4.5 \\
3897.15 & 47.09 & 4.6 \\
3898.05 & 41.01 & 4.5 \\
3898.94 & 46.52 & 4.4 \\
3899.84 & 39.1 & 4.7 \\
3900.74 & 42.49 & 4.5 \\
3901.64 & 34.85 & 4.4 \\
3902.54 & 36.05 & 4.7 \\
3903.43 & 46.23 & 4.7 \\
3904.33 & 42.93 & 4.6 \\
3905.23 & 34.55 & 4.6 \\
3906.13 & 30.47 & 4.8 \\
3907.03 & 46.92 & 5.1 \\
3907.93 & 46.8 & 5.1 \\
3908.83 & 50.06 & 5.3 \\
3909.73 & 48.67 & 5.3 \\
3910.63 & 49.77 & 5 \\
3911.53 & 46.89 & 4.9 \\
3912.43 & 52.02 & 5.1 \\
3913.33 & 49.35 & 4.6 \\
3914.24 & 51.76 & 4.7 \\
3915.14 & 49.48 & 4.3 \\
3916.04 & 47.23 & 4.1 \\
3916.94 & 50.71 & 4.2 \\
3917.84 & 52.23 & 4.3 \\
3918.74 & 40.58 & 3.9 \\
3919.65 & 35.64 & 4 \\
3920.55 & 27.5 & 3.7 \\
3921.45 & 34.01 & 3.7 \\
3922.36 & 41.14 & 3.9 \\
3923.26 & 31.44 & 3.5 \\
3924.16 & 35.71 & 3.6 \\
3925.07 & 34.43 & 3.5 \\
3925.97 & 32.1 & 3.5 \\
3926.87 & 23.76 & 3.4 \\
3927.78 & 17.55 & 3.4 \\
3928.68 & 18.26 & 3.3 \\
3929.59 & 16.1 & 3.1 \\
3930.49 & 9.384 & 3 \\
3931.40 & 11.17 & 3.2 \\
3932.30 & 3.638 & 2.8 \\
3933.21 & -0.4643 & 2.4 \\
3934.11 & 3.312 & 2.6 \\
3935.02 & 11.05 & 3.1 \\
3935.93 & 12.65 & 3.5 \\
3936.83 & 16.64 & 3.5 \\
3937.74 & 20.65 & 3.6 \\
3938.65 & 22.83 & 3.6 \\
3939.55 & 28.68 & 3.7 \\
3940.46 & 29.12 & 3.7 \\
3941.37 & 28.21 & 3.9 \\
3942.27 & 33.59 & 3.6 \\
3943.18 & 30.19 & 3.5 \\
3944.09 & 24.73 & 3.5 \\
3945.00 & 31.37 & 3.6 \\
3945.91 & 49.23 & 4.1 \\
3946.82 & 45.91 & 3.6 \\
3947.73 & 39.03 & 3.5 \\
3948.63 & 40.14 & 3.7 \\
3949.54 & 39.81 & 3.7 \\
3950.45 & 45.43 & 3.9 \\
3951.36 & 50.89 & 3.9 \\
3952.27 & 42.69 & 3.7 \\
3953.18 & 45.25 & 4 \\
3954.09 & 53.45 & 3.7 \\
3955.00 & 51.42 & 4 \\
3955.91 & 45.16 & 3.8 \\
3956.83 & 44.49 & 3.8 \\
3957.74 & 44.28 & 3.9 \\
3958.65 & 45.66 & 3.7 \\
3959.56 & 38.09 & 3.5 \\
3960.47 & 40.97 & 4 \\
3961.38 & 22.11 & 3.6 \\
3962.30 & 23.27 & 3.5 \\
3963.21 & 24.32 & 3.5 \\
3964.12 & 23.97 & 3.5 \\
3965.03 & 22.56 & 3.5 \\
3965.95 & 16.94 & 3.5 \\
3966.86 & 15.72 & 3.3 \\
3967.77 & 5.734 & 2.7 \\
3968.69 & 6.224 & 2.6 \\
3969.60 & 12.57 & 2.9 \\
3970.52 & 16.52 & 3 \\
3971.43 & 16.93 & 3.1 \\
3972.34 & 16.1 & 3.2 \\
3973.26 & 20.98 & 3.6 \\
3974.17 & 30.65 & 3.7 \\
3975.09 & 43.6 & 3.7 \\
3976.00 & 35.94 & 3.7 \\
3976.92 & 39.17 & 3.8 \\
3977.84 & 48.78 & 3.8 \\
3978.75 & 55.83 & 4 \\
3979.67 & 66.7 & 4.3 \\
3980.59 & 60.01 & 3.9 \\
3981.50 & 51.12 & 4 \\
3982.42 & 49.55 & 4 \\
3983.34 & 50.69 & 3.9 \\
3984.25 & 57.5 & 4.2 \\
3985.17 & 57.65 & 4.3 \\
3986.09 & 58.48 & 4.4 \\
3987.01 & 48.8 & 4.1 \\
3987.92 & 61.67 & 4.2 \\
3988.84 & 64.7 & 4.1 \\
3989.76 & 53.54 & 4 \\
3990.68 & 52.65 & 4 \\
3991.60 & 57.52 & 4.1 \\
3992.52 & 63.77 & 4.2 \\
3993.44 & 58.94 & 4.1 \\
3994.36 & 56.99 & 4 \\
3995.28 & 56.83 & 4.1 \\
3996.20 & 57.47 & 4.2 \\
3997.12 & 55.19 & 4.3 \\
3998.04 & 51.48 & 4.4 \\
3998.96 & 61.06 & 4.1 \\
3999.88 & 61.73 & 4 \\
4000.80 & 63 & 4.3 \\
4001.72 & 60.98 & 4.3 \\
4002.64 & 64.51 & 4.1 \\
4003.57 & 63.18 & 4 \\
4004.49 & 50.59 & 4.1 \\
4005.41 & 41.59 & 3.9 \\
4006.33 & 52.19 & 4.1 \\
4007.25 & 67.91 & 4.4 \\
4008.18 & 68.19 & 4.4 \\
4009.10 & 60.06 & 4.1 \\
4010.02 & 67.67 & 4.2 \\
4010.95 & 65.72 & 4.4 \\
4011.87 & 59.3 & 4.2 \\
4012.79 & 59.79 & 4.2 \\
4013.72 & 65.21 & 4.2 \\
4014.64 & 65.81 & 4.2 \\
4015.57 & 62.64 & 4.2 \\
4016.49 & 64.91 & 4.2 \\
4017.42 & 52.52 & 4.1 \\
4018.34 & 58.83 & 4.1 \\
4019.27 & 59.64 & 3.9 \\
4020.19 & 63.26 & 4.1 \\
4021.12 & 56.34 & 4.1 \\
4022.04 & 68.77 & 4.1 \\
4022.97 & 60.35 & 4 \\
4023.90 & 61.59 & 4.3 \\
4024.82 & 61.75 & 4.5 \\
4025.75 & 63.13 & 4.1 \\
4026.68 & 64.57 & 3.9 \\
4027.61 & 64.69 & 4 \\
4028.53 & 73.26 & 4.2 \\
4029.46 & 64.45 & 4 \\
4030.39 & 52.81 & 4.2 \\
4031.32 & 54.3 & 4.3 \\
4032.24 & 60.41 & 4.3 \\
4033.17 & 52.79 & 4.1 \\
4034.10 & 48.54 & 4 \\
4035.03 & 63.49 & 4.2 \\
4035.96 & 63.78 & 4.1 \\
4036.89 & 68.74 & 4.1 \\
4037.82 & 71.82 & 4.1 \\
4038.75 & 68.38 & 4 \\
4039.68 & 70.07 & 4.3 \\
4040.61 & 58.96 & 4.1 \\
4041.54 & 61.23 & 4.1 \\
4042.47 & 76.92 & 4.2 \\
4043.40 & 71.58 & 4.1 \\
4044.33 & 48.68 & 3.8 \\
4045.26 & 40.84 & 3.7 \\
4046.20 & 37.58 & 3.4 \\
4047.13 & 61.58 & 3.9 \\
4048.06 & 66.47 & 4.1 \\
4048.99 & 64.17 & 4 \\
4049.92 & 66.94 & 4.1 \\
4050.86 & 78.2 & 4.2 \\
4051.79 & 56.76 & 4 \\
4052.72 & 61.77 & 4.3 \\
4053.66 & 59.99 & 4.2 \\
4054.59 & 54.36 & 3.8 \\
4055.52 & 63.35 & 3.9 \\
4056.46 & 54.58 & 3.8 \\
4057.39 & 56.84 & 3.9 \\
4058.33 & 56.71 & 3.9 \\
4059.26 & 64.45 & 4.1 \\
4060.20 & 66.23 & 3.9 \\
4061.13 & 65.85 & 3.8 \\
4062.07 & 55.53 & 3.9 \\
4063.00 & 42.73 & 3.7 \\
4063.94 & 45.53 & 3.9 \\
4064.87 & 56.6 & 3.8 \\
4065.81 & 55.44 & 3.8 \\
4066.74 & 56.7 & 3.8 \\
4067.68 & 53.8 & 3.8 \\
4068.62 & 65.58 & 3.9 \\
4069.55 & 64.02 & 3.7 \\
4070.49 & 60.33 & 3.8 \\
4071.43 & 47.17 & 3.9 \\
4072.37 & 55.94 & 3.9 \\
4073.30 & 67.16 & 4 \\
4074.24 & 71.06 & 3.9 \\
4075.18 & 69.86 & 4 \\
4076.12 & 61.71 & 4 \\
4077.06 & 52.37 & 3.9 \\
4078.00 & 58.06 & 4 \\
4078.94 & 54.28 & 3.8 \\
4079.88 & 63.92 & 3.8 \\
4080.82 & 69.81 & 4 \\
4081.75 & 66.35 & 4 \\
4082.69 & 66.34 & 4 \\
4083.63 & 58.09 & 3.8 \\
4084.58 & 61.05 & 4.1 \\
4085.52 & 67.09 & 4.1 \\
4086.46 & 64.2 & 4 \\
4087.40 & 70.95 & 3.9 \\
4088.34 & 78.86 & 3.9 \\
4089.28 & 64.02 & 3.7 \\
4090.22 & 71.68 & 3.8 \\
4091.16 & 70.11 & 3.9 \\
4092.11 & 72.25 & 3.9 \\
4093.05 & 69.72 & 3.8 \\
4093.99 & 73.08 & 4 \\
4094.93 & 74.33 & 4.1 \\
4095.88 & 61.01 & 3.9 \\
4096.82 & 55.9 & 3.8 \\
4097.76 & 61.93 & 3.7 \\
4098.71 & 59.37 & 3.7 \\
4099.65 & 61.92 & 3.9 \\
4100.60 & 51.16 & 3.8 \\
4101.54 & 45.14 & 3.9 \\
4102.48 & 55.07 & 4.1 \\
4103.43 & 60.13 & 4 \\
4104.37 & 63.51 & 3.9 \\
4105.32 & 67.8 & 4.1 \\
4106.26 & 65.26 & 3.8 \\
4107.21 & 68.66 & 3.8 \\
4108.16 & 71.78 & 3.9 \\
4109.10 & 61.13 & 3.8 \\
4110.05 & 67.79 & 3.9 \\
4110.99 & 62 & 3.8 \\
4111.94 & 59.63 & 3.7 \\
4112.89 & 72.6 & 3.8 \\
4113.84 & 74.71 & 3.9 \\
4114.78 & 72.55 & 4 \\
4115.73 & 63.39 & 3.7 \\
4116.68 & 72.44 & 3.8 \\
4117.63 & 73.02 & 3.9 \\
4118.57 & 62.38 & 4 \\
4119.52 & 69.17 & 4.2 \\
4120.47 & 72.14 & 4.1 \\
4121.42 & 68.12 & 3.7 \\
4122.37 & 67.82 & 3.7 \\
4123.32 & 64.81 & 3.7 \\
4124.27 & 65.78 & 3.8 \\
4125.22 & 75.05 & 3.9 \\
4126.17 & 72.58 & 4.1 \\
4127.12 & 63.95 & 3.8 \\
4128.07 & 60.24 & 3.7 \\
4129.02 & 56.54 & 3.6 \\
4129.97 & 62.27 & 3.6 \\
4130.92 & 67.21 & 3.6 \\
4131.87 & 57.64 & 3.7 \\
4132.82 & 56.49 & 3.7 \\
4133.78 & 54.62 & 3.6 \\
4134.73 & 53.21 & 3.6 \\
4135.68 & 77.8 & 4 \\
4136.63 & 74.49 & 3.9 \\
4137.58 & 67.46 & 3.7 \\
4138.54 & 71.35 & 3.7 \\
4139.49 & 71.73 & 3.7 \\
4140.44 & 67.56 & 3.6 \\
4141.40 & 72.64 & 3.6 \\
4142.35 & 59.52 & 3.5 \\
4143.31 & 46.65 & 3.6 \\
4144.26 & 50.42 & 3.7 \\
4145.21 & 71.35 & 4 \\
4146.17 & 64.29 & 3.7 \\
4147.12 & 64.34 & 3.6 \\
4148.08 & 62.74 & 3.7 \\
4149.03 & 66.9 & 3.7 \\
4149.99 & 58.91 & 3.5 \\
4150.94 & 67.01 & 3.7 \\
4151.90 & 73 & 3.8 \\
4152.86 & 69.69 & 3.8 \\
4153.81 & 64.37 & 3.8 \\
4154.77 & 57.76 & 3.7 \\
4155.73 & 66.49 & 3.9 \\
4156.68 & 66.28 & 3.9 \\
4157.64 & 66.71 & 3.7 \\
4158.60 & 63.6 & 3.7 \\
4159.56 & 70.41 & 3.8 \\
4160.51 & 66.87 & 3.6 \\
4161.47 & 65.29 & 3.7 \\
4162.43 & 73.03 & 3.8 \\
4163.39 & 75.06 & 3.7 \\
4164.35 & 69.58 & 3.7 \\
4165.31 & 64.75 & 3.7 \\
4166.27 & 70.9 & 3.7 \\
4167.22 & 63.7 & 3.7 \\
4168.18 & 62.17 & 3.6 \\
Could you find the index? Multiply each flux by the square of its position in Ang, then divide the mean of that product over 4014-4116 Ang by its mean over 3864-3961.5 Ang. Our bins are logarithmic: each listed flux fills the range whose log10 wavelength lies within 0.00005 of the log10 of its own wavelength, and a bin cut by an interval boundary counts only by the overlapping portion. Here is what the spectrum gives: 1.9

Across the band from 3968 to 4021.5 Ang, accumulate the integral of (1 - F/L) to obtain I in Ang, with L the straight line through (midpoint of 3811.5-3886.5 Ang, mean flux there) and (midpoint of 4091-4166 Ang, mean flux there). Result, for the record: -2.3 Ang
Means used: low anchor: 33.2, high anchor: 65.4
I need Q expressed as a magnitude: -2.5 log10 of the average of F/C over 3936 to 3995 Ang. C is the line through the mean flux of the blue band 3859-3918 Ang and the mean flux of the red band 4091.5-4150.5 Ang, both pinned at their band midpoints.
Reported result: 0.23 mag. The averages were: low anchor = 39.4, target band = 38.9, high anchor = 64.8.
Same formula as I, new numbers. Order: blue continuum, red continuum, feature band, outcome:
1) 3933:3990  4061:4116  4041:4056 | -1.8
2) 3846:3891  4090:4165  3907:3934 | 4.5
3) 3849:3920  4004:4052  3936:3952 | 4.9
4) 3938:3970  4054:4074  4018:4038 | -4.8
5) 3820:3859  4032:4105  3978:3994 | -2.0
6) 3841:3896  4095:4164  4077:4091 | -1.1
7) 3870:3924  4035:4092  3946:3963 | 1.9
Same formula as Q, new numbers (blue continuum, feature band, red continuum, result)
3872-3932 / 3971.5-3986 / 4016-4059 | 0.136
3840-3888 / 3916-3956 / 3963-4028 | 0.389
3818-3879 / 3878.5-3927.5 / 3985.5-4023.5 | 0.027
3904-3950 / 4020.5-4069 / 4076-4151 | -0.146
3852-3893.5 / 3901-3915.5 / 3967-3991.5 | -0.183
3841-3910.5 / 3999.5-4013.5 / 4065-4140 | -0.137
